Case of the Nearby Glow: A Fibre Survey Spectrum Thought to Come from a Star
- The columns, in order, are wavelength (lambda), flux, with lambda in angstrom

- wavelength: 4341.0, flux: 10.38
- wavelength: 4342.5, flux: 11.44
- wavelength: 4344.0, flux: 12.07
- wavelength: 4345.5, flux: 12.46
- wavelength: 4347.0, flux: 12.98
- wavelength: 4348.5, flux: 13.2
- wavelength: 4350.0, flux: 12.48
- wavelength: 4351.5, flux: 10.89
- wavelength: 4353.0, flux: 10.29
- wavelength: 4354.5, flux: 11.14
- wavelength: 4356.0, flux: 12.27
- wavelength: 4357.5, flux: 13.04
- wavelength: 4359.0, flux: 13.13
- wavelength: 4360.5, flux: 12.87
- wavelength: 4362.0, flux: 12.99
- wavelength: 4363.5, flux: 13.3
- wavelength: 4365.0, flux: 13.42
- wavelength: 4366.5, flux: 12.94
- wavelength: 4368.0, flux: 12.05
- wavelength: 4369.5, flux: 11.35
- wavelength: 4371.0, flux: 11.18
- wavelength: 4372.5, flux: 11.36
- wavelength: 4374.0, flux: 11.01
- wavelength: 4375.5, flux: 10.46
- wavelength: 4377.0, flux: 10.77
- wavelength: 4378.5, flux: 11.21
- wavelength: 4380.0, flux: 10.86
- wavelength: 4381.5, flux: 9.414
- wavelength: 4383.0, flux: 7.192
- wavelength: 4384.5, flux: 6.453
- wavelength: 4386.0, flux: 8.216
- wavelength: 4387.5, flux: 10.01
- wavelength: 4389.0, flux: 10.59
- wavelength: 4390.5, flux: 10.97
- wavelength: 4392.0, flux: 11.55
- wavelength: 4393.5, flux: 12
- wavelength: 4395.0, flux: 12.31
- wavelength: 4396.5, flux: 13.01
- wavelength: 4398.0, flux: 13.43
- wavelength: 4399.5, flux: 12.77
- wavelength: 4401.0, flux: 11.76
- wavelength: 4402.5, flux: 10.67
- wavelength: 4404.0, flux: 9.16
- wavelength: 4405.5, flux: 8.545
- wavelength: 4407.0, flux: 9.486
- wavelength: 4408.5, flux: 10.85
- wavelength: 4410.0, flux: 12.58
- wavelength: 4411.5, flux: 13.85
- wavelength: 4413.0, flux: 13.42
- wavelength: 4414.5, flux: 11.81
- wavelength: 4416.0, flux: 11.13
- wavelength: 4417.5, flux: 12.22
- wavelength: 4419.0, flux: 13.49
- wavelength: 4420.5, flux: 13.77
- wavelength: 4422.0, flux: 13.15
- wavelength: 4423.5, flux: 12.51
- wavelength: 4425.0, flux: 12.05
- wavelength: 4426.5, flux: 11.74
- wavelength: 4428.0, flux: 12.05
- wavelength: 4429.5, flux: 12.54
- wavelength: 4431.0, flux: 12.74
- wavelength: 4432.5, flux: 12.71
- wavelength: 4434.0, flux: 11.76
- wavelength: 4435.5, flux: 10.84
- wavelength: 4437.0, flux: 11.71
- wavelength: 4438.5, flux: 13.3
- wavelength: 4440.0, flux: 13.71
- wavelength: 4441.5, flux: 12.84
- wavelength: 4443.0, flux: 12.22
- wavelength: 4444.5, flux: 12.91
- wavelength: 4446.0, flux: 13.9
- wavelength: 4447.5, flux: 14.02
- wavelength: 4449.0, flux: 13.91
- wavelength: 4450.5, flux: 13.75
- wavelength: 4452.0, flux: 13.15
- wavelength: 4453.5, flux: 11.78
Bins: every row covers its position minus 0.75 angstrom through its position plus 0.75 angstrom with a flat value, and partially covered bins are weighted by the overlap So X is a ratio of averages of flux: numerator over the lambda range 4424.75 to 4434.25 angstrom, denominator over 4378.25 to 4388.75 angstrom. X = 1.36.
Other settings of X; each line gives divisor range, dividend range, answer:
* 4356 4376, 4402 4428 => 0.96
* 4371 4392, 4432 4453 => 1.29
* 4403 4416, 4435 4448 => 1.15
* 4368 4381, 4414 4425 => 1.14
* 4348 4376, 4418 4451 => 1.06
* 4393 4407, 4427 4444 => 1.09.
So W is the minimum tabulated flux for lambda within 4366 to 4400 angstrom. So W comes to 6.453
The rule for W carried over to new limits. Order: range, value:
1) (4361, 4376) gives 10.46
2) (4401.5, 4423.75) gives 8.545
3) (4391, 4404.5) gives 9.16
